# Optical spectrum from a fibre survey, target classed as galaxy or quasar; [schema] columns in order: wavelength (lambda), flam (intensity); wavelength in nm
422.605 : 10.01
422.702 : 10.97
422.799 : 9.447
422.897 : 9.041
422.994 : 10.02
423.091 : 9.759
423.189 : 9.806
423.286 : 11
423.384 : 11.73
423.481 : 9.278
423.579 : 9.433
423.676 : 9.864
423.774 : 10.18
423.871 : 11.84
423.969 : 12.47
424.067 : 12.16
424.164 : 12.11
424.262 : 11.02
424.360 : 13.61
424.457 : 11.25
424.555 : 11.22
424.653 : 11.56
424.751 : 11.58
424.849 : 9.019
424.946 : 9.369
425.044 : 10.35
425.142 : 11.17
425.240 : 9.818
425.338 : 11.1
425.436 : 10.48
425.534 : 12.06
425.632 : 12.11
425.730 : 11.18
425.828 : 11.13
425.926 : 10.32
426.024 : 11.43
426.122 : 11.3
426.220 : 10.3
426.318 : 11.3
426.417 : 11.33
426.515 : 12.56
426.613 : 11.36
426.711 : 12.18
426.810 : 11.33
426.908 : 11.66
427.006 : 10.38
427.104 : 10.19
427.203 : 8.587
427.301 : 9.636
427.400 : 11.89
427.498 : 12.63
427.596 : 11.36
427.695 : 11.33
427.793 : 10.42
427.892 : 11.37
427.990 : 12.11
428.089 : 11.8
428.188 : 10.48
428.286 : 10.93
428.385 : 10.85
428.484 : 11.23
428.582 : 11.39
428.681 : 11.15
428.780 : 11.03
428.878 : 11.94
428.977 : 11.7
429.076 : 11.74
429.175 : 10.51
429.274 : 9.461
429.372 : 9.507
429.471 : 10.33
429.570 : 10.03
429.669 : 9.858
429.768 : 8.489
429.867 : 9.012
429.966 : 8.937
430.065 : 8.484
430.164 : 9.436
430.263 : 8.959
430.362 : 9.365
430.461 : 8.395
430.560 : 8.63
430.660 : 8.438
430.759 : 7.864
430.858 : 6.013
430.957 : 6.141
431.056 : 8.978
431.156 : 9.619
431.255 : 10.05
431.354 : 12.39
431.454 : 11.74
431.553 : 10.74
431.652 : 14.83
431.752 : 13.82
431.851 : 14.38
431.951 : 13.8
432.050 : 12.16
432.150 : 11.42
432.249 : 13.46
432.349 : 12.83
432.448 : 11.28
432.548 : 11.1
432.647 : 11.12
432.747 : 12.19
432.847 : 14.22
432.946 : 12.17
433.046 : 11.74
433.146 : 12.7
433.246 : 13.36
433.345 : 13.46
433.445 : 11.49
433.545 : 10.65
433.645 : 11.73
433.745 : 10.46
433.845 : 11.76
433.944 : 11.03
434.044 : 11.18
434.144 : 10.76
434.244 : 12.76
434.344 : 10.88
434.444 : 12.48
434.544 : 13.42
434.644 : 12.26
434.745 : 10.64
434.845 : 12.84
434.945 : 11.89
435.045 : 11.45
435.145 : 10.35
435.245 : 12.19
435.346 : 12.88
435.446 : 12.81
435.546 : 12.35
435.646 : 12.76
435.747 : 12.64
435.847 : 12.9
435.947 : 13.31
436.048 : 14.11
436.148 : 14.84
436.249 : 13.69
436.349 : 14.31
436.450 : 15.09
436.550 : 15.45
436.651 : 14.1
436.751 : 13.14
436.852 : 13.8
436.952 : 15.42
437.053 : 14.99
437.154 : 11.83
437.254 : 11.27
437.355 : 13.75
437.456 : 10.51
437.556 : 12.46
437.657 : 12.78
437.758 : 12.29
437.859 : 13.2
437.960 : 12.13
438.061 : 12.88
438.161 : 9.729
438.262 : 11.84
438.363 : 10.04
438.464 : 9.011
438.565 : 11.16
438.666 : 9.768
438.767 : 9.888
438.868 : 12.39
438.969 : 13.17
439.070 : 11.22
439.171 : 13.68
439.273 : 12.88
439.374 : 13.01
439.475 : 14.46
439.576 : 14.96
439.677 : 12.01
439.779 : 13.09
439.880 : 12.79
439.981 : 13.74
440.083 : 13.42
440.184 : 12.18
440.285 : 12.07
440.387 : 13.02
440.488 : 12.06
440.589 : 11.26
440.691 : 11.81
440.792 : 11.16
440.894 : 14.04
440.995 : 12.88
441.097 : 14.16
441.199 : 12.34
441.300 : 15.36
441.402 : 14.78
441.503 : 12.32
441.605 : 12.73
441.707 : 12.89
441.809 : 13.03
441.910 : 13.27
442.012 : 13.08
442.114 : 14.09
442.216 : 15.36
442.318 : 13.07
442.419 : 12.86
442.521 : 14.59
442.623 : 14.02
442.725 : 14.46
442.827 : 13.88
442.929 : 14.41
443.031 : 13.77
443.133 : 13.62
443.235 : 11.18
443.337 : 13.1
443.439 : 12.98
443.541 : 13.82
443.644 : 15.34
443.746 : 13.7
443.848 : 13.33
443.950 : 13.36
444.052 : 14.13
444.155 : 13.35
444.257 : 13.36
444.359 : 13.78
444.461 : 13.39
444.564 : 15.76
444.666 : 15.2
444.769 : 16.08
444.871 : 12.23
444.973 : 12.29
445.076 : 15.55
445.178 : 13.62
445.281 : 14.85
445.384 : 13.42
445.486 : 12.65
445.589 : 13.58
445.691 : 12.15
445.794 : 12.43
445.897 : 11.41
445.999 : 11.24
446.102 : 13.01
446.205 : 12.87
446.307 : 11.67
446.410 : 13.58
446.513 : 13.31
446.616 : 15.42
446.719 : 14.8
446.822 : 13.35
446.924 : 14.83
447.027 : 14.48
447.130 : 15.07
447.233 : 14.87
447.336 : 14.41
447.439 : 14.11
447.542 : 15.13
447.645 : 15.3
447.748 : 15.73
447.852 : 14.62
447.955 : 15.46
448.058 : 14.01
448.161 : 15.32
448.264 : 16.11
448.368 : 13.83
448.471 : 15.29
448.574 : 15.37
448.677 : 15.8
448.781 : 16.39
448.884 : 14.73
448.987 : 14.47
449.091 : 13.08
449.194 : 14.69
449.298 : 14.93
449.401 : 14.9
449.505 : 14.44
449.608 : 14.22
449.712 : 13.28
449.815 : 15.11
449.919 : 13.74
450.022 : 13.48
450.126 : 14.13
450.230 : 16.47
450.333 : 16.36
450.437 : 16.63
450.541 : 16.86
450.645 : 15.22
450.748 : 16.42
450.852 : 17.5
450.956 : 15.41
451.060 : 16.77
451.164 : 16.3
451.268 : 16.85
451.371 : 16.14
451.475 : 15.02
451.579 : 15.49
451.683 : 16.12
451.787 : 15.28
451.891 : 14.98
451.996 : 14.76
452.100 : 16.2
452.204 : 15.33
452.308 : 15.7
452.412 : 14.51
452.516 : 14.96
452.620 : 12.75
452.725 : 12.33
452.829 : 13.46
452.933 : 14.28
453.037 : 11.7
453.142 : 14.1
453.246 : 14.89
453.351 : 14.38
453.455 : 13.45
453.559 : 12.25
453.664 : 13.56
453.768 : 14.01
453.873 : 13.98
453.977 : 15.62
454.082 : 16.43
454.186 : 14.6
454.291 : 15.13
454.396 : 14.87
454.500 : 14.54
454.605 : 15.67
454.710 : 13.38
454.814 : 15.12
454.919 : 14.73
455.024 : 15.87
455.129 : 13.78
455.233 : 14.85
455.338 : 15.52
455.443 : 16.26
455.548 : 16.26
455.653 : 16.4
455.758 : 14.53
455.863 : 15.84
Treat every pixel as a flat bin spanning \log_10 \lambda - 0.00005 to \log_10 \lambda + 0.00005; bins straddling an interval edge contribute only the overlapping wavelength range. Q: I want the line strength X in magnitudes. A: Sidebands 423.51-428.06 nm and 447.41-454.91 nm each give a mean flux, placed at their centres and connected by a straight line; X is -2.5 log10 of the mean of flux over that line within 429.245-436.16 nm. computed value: 0.08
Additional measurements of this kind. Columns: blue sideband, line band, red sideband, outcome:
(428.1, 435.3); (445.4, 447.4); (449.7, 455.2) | 0.028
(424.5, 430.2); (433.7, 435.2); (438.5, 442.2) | 0.024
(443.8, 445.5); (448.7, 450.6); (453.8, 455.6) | -0.029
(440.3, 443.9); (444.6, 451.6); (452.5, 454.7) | -0.066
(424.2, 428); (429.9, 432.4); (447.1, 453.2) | 0.147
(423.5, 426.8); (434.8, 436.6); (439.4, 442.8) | -0.048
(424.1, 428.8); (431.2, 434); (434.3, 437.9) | 0.005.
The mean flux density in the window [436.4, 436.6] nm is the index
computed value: 15.3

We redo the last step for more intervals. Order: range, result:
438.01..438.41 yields 11.1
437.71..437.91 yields 12.7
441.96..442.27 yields 14.1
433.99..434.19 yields 11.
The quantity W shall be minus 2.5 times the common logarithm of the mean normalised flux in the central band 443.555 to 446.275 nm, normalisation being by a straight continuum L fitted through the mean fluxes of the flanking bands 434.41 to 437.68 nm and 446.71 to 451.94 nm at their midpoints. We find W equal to 0.07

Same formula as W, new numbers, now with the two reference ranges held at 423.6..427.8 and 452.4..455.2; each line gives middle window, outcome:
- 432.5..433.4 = -0.05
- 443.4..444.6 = -0.06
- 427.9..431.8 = 0.14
